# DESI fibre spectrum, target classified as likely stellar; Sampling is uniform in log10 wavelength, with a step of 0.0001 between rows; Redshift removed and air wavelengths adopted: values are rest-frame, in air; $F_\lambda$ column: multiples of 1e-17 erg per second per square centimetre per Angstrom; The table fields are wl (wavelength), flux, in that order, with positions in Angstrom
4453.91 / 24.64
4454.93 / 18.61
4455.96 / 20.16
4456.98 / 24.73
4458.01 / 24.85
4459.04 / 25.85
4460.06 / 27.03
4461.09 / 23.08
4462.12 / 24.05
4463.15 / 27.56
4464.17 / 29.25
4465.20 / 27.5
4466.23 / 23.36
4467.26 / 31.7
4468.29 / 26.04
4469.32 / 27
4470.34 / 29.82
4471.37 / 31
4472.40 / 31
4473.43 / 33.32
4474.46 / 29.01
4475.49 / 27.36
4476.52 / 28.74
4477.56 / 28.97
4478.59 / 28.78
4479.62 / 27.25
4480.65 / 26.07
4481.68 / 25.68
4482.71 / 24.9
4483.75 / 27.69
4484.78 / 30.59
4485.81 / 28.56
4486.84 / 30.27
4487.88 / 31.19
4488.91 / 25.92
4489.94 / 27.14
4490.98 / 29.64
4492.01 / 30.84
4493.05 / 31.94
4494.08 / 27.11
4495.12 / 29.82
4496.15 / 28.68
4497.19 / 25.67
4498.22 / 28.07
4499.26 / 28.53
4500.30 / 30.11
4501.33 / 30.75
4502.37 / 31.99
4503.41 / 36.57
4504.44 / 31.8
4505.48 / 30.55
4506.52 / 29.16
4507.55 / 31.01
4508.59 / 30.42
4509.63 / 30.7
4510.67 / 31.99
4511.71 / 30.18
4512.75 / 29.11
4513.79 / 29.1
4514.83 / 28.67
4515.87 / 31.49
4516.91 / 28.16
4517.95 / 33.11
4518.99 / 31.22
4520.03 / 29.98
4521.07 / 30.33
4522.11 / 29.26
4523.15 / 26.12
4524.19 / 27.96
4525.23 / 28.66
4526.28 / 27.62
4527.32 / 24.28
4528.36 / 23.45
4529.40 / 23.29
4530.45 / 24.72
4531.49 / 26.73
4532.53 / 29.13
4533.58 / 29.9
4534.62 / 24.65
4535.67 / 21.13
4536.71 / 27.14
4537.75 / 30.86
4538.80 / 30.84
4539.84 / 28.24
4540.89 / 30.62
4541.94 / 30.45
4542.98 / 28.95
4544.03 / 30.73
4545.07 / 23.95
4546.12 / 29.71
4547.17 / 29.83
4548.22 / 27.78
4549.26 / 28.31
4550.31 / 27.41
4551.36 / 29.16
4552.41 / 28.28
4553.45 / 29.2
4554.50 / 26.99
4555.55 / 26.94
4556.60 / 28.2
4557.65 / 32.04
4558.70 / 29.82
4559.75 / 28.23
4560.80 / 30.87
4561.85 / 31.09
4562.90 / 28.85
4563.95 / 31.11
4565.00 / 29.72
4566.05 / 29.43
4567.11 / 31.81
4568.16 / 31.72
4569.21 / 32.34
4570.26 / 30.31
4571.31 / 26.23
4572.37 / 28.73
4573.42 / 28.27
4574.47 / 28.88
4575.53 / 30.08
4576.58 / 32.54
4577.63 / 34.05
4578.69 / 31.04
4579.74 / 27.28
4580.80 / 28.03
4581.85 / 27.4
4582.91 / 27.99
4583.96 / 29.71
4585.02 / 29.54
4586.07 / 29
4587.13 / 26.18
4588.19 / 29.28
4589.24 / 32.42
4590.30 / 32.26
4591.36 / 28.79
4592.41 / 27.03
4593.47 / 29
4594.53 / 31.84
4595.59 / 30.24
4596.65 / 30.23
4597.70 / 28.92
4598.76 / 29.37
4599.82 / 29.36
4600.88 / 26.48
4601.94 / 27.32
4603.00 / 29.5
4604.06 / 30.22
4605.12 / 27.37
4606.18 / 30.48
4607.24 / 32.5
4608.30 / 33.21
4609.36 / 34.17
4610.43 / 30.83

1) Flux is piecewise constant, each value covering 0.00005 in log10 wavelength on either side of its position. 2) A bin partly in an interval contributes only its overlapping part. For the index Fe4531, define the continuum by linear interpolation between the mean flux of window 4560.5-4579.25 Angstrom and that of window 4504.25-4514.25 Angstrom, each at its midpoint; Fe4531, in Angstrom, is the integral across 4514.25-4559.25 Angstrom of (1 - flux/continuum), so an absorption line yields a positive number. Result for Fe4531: 3.11 Angstrom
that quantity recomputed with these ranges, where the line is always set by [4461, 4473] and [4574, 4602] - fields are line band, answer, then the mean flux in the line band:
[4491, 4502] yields -0.4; 29.2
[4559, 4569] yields -0.4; 30.4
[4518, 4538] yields 1.0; 27.3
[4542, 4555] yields 0.2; 28.5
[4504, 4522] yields -1.2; 30.4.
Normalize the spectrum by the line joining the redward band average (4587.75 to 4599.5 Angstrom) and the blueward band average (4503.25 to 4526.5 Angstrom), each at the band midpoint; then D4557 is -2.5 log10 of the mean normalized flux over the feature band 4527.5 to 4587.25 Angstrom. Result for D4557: 0.05 mag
